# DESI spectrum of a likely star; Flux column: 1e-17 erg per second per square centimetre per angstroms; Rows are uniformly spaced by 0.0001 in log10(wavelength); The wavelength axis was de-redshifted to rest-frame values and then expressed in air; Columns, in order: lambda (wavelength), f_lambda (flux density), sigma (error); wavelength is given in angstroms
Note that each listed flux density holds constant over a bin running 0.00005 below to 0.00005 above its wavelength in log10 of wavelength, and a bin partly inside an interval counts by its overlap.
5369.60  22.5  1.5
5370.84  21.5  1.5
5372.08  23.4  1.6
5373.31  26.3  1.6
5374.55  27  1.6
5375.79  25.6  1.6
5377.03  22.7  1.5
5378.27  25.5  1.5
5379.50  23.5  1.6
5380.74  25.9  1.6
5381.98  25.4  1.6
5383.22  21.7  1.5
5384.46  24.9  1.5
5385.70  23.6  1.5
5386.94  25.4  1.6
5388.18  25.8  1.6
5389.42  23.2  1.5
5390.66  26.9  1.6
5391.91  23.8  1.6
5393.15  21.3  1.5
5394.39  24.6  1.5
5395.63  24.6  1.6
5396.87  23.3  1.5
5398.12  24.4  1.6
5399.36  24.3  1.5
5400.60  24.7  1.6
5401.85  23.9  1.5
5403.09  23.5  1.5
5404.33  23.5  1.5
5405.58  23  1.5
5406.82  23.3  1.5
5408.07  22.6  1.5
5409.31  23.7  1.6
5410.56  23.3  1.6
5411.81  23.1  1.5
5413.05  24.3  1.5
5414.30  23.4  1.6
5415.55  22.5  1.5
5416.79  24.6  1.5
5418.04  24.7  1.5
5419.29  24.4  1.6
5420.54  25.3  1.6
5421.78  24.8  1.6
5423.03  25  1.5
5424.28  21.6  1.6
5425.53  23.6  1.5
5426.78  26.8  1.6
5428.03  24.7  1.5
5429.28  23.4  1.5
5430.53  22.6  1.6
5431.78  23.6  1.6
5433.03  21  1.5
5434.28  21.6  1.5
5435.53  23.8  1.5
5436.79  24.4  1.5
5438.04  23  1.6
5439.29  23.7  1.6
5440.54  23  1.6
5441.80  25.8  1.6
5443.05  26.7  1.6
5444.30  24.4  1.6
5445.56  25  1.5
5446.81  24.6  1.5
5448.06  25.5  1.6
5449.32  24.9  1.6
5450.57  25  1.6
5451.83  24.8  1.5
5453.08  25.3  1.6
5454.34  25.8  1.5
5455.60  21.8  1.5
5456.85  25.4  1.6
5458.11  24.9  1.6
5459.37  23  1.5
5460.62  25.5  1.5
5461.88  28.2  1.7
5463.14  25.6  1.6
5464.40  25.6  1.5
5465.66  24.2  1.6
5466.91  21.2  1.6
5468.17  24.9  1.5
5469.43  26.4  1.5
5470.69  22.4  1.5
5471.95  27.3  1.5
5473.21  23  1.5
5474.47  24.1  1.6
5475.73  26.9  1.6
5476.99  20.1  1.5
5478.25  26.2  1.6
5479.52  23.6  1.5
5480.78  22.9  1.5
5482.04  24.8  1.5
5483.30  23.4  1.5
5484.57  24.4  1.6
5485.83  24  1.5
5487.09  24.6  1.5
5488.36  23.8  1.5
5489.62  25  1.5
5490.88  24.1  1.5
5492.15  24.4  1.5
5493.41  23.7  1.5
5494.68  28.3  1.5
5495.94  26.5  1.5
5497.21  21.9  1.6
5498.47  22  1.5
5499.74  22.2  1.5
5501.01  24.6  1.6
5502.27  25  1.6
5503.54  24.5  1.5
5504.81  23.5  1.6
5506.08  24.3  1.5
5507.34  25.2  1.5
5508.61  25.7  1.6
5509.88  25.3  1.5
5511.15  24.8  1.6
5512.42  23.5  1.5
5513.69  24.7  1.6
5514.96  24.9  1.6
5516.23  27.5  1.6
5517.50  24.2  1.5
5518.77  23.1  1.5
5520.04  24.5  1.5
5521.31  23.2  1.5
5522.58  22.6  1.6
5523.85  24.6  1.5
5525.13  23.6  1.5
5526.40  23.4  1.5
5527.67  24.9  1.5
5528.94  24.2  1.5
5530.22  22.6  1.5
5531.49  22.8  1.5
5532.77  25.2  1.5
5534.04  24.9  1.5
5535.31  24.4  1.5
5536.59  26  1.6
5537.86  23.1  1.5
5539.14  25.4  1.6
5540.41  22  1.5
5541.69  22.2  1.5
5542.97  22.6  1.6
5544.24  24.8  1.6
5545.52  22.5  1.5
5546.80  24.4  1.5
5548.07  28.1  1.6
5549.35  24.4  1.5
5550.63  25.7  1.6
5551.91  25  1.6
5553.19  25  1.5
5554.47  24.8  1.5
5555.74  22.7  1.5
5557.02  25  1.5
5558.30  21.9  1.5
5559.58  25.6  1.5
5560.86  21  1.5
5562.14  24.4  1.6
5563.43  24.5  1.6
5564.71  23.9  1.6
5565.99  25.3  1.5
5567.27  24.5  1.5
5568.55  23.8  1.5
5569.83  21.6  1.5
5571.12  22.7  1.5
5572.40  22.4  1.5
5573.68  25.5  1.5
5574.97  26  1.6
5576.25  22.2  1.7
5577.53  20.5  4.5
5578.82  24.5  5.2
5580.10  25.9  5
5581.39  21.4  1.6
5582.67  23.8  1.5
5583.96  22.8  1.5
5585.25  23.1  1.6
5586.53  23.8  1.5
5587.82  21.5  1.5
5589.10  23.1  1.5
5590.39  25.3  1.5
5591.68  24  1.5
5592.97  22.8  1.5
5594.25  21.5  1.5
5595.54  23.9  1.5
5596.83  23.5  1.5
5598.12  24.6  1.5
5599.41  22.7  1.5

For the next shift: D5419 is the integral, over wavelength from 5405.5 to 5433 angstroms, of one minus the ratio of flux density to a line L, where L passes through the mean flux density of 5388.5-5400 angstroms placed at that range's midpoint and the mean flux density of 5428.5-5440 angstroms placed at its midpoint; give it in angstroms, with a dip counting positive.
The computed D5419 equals -0.4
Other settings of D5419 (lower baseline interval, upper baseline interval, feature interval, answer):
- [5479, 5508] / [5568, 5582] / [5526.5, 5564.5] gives -0.8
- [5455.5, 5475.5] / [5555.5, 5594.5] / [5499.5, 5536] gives -0.3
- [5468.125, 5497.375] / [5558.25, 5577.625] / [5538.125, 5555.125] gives -0.4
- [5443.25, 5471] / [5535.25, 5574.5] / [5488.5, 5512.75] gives 0.0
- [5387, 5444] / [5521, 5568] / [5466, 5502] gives -0.3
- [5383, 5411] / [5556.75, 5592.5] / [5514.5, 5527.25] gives -0.3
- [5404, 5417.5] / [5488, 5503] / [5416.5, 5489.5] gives -1.5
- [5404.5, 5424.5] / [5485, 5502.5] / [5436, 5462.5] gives -0.9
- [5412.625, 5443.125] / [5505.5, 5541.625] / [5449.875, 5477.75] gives -0.7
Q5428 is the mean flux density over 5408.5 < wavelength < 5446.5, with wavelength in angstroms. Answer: 23.9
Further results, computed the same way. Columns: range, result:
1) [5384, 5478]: 24.2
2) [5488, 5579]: 24.1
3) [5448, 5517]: 24.6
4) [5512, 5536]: 24.2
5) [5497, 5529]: 24.2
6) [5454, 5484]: 24.4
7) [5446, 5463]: 25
